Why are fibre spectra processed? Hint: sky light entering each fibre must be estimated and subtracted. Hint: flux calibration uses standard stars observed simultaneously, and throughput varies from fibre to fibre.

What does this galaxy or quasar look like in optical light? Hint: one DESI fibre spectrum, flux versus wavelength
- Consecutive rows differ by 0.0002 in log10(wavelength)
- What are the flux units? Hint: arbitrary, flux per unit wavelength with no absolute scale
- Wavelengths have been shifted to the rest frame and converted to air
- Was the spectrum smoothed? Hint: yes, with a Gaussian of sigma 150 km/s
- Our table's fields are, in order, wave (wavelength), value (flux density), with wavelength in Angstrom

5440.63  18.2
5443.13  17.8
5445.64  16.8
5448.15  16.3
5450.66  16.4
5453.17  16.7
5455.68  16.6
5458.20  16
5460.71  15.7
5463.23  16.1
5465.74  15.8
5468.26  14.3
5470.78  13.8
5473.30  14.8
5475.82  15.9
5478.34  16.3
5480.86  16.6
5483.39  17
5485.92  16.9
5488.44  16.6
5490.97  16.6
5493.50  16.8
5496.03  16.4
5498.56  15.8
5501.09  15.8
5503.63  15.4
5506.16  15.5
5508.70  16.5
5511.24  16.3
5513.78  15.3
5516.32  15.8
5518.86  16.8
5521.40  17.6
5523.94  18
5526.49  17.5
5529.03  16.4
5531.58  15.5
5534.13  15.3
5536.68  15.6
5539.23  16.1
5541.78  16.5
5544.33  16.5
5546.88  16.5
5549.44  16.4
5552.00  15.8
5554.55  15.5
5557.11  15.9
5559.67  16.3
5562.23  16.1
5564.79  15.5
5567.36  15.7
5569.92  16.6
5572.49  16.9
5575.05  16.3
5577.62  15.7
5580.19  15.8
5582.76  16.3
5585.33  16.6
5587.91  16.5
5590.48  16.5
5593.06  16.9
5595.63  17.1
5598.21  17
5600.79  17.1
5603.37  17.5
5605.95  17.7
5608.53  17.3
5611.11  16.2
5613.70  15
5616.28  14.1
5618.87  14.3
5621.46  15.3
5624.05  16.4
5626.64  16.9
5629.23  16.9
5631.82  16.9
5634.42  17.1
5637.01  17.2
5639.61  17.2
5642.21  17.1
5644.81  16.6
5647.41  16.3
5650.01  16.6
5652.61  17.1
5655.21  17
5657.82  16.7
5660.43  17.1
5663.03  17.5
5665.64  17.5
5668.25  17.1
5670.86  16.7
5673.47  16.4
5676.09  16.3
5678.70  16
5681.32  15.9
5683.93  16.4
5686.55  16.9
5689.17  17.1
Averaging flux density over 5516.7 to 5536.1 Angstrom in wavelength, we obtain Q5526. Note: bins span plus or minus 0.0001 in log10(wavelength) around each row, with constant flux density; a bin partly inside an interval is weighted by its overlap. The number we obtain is 16.6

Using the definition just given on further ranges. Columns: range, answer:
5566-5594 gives 16.3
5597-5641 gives 16.5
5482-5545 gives 16.3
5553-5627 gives 16.2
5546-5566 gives 16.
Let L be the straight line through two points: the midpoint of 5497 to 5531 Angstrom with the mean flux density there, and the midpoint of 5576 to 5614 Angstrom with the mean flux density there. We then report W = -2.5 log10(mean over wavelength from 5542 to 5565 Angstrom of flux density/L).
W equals 0.03 mag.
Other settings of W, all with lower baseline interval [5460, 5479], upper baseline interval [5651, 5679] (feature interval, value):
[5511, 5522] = -0.04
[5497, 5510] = -0.02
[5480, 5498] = -0.08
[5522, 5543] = -0.04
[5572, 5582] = 0.00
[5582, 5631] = 0.00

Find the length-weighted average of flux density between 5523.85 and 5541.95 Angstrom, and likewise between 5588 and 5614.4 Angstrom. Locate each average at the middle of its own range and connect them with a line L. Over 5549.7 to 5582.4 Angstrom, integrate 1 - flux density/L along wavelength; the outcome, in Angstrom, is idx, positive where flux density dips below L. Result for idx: 1.0 Angstrom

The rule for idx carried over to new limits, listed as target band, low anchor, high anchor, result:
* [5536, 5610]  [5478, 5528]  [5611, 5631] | -2.1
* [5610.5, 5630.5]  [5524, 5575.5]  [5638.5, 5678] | 1.2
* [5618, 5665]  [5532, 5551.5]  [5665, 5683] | -0.8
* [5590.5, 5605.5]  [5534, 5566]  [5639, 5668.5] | -0.6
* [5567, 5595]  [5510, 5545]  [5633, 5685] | 0.3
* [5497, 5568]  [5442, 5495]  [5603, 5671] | 0.9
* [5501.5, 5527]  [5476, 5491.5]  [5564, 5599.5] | 0.2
